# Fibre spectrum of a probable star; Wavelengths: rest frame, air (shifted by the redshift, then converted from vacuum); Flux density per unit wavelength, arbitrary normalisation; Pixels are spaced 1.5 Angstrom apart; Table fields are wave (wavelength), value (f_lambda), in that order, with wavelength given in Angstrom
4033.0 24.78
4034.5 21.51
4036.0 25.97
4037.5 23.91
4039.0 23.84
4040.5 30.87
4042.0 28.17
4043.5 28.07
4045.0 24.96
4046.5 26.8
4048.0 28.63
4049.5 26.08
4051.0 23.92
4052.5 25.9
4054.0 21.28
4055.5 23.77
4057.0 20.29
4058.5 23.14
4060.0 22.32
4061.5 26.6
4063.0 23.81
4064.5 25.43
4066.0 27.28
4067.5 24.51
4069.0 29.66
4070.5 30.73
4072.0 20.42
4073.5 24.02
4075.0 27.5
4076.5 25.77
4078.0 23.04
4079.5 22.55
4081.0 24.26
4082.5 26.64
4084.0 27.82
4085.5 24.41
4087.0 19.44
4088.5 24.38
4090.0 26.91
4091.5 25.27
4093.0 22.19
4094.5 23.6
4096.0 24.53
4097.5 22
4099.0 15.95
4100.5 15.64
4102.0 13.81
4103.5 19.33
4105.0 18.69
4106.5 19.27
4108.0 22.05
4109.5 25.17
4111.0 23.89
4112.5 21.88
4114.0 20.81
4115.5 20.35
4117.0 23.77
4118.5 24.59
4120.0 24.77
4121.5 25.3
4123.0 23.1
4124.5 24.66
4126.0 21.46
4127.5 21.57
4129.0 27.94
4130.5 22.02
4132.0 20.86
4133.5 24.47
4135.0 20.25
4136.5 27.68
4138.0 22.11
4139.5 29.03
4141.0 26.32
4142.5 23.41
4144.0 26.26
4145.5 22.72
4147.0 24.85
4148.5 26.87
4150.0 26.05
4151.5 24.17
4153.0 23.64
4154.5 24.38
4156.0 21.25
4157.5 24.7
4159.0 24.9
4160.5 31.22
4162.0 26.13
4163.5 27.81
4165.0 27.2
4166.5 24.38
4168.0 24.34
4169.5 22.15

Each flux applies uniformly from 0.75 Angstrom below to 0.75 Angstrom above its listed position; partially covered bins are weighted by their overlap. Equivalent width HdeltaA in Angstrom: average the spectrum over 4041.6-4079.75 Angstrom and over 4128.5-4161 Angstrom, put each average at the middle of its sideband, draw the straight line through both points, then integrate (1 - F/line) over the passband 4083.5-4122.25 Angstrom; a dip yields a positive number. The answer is 4.4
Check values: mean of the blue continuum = 25.2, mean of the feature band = 22.1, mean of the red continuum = 24.7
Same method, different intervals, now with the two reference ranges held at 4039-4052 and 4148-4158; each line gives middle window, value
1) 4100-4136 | 4.6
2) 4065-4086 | 0.5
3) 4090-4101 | 1.7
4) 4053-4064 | 1.4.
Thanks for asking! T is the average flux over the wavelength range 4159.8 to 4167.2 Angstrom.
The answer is 27.3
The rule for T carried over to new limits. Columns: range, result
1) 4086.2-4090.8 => 23.6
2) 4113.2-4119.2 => 22.4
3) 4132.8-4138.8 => 23.7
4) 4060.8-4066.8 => 25.8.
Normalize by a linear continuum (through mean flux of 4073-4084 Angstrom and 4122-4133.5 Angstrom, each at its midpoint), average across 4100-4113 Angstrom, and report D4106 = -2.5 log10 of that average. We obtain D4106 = 0.20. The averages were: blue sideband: 25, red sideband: 23.2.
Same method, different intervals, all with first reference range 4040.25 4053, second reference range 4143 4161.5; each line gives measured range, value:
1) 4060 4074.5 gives 0.04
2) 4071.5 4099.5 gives 0.11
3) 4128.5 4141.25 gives 0.04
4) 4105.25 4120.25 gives 0.15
